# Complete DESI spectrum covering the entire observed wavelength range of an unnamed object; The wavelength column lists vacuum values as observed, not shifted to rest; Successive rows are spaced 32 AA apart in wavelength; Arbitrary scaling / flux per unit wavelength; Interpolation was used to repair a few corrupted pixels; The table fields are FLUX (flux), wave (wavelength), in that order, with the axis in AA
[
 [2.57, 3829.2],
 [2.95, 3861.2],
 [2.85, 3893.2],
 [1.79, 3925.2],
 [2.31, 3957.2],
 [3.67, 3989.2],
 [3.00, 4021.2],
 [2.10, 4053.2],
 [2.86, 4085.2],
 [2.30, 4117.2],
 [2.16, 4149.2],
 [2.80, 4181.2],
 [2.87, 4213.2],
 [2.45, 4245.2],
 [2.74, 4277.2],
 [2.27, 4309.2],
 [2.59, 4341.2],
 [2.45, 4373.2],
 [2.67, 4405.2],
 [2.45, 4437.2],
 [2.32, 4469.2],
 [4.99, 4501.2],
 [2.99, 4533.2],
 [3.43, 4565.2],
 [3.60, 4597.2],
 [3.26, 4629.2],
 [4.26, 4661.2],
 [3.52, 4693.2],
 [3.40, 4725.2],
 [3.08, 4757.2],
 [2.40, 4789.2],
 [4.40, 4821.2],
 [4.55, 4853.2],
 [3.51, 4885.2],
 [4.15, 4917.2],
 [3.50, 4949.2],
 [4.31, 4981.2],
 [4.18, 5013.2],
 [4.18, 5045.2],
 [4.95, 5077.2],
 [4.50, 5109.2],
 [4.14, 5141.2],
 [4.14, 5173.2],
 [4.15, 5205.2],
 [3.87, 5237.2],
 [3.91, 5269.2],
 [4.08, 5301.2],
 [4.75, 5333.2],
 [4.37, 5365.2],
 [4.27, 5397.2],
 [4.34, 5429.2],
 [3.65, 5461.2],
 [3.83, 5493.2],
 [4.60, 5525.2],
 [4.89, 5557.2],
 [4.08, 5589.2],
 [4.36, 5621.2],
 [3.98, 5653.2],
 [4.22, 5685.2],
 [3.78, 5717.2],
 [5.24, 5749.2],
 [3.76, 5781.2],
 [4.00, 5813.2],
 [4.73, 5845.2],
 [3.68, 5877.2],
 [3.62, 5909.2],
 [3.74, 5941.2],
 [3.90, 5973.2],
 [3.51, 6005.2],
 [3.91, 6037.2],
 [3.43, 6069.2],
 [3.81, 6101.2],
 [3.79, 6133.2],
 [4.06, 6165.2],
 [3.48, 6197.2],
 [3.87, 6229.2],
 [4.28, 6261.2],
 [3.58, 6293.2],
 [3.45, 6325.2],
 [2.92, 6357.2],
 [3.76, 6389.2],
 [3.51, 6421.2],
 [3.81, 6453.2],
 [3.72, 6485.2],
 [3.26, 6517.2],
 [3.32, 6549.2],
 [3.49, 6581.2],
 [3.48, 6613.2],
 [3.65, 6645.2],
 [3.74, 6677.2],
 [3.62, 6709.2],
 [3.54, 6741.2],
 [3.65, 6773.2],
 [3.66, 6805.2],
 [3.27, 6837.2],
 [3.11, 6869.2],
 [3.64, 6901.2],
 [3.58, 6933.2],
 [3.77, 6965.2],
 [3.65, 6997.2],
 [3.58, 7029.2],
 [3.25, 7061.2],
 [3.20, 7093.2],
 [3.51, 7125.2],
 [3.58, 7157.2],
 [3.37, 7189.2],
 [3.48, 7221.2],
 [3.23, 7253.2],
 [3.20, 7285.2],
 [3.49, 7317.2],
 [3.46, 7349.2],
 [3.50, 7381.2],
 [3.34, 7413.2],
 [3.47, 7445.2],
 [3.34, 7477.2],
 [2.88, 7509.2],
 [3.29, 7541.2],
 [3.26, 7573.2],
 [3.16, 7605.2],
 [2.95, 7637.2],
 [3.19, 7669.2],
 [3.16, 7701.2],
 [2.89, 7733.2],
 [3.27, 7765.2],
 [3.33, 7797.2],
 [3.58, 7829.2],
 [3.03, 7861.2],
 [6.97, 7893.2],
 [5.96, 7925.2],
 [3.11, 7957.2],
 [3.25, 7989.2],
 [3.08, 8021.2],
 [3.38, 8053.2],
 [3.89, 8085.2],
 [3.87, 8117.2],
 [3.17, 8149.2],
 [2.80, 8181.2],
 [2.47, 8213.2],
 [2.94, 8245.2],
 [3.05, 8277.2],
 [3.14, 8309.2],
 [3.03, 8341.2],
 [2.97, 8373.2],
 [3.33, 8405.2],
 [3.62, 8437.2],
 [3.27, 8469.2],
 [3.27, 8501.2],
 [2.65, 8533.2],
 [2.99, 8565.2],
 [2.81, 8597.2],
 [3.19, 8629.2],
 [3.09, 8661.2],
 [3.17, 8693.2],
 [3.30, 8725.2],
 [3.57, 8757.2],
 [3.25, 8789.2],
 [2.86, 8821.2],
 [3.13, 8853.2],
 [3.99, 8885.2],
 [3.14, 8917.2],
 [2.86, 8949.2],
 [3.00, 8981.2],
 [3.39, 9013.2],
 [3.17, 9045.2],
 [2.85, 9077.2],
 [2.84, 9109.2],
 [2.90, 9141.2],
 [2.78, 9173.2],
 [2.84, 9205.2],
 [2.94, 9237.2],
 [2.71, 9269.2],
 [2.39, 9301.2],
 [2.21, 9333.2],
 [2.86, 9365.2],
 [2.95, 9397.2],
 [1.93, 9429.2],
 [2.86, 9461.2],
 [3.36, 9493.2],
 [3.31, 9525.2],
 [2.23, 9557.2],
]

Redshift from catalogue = 0.20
